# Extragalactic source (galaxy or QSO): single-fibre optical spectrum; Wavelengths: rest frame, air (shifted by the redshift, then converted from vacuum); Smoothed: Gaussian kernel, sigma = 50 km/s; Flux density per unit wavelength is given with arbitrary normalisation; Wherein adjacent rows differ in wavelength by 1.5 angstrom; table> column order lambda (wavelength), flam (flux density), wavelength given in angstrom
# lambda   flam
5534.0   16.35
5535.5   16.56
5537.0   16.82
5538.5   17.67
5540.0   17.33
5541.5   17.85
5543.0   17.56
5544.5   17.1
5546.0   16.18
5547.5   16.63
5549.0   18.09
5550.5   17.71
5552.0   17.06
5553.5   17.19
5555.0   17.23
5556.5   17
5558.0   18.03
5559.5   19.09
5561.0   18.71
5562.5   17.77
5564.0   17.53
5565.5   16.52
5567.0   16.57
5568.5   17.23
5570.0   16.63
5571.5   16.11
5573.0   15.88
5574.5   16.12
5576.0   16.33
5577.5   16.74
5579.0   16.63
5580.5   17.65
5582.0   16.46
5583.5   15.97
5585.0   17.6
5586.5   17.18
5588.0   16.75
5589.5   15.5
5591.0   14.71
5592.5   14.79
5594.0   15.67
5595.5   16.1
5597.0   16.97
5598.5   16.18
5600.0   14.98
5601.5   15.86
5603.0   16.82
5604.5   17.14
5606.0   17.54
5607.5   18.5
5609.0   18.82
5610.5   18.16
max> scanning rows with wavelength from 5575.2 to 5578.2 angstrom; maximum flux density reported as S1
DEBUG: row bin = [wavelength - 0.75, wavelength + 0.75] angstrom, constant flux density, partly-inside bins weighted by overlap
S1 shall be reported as 16.74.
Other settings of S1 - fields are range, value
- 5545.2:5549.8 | 18.09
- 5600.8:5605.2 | 17.14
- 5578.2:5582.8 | 17.65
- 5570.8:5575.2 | 16.12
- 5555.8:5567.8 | 19.09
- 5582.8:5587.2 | 17.6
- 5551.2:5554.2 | 17.19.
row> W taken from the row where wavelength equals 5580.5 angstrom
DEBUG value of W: 17.65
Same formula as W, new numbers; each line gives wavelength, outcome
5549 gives 18.09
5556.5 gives 17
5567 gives 16.57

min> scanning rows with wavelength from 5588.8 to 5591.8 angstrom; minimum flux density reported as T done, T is 14.71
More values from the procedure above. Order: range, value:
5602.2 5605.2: 16.82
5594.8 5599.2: 16.1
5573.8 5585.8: 15.97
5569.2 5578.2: 15.88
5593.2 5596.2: 15.67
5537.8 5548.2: 16.18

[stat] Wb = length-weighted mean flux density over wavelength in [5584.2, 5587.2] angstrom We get 17.4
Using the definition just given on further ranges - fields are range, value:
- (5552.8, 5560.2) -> 17.7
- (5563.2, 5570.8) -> 16.9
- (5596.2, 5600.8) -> 16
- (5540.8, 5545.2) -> 17.5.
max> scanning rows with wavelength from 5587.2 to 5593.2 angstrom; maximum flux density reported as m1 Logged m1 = 16.75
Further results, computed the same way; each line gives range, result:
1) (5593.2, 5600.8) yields 16.97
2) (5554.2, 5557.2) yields 17.23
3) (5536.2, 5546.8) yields 17.85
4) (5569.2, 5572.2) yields 16.63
